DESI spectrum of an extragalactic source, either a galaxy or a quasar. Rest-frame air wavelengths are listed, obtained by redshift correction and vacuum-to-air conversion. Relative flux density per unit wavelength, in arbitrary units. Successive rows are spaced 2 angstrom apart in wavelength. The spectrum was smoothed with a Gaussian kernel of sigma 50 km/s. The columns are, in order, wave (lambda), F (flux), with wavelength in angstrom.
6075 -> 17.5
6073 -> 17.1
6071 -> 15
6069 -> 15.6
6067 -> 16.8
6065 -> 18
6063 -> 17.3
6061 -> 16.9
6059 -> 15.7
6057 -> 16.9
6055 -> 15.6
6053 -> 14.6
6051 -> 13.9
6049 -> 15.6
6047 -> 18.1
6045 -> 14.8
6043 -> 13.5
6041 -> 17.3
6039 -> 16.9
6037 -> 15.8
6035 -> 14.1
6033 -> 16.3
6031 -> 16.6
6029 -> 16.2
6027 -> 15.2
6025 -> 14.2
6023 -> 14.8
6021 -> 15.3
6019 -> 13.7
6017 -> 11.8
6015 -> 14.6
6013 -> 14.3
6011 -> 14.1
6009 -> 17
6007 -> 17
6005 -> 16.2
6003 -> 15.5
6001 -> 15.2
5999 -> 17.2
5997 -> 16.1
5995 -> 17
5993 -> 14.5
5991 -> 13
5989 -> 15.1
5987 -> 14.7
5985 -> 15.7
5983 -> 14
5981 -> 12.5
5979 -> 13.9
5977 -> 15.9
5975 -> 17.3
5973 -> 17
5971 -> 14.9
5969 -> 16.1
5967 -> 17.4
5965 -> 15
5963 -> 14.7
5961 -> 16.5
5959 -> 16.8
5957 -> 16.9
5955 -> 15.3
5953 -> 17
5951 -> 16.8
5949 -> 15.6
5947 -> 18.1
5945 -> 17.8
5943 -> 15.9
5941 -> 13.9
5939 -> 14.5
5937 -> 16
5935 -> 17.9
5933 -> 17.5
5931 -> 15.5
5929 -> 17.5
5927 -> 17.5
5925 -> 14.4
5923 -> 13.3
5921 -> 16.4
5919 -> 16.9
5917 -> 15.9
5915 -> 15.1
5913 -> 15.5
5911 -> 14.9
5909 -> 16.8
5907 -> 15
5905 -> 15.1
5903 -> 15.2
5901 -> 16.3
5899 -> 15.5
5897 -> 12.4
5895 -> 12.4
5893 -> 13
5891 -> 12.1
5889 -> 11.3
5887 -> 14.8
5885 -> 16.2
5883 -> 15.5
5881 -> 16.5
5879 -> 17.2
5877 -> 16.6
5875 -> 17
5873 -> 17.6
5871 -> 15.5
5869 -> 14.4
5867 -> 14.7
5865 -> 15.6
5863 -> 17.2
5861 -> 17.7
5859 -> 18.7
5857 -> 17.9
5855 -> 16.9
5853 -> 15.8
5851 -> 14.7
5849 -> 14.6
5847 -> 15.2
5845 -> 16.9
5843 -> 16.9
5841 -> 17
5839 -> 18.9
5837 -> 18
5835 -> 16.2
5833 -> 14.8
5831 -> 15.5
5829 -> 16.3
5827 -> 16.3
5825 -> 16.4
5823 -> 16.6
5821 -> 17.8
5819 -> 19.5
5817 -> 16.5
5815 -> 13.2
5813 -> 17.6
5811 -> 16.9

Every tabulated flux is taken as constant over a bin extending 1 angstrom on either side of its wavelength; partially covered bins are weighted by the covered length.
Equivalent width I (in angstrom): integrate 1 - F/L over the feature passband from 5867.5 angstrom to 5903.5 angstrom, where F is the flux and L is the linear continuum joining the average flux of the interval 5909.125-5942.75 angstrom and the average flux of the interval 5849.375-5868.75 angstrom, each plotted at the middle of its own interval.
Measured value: 2.7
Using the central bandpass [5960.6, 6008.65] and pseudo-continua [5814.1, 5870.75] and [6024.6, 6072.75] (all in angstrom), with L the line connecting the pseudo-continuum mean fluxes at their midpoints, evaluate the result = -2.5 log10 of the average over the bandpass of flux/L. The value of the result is 0.04 mag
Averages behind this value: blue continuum 16.4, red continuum 15.9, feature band 15.5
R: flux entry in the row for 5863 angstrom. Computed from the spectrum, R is 17.2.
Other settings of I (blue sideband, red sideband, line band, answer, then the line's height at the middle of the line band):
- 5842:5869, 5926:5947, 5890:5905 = 2.3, 16.4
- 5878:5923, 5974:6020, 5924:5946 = -1.8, 15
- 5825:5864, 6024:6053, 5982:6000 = 0.6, 15.8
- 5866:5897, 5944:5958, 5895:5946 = 1.0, 16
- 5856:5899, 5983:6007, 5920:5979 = -2.6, 15.5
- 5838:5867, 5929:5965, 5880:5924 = 4.4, 16.5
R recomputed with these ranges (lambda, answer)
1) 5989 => 15.1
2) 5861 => 17.7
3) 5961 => 16.5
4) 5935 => 17.9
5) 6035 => 14.1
